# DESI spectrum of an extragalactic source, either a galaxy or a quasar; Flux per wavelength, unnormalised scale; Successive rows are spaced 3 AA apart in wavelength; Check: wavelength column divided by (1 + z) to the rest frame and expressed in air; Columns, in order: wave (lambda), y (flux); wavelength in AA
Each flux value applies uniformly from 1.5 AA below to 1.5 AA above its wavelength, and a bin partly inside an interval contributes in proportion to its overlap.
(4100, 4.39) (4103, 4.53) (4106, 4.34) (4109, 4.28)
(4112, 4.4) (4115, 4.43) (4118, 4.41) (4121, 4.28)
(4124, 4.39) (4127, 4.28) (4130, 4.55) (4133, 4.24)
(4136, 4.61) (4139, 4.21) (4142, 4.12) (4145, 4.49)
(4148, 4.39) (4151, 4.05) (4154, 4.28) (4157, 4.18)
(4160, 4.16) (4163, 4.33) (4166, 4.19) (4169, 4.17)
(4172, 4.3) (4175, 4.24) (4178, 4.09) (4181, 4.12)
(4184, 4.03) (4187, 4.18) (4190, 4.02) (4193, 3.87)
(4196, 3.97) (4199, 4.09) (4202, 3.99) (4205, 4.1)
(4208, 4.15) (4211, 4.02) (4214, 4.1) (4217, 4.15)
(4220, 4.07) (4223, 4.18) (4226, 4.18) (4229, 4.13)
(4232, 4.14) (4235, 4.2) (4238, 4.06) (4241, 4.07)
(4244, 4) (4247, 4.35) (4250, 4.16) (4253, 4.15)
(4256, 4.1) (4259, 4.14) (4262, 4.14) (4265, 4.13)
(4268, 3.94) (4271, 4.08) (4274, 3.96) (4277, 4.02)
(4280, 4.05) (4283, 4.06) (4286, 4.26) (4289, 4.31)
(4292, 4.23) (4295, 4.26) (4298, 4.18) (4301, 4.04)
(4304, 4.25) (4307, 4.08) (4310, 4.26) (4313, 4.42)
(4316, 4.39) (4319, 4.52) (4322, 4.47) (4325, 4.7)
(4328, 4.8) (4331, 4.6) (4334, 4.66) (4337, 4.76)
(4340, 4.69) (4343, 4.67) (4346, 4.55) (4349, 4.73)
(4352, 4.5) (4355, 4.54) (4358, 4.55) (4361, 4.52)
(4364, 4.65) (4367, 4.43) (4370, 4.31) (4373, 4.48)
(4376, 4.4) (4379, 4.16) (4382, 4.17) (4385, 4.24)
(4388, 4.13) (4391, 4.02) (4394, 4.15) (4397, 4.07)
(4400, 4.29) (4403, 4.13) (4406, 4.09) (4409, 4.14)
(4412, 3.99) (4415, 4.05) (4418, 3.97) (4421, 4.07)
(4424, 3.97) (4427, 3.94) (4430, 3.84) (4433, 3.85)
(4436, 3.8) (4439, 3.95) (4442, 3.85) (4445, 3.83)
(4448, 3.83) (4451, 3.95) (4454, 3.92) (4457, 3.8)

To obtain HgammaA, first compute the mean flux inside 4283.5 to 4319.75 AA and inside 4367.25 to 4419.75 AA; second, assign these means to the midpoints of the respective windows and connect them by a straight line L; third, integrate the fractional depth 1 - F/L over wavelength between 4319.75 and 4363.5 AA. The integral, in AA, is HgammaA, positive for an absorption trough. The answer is -4.20 AA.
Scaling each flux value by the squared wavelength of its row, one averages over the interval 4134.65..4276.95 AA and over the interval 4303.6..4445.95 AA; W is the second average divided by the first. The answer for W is 1.12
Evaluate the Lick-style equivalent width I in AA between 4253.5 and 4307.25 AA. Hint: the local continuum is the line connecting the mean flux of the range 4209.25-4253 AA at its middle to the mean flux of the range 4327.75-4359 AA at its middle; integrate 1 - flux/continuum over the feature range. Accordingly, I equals 2.8 AA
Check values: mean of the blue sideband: 4.13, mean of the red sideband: 4.64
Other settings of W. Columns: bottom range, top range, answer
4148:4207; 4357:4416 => 1.13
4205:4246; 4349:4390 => 1.14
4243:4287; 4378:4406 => 1.07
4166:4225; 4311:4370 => 1.19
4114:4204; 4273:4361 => 1.12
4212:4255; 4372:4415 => 1.08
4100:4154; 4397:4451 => 1.05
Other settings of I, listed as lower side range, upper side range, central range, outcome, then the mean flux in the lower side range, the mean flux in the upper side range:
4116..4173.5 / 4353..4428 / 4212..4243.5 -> 1.10 AA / 4.3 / 4.22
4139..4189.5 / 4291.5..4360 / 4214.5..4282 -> 3.67 AA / 4.2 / 4.48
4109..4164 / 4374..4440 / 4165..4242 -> 2.72 AA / 4.32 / 4.07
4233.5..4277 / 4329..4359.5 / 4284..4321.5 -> 0.97 AA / 4.1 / 4.63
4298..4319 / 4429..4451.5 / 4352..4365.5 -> -1.49 AA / 4.26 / 3.86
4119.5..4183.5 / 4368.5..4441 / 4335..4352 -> -2.18 AA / 4.27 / 4.09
